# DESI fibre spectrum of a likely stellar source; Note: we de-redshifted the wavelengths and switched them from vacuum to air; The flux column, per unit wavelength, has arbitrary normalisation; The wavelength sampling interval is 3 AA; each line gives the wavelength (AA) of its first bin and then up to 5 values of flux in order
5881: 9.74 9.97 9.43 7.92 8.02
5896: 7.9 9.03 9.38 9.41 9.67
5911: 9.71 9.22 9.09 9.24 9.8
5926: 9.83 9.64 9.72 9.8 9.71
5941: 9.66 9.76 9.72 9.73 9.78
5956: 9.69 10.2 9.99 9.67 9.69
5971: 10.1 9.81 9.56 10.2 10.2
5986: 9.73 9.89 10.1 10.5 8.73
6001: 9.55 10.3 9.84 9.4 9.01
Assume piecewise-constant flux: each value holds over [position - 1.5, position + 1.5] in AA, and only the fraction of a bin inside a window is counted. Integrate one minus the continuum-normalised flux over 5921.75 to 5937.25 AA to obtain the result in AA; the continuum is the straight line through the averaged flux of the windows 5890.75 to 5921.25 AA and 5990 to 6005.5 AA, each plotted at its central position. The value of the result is -0.9 AA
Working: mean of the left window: 9.04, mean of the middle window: 9.76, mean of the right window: 9.84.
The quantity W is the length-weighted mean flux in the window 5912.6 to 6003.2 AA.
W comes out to 9.75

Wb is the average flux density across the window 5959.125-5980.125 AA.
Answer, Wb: 9.86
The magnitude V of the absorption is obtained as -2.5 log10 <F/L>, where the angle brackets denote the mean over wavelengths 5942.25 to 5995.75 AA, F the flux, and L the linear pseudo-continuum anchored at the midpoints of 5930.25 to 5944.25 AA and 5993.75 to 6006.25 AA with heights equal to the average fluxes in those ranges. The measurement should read -0.02 mag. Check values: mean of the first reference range 9.73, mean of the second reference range 9.76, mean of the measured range 9.9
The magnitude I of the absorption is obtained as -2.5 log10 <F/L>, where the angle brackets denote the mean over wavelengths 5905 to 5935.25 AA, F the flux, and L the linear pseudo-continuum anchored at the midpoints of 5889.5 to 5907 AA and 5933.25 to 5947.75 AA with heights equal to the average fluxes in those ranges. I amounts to -0.039 mag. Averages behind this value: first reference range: 8.68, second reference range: 9.73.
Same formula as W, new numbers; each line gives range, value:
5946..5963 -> 9.85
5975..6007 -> 9.87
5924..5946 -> 9.73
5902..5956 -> 9.61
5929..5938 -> 9.73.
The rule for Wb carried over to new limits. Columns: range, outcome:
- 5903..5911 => 9.56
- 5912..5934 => 9.52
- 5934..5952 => 9.73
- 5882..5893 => 8.99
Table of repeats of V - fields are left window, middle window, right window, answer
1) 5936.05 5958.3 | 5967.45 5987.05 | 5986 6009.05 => -0.01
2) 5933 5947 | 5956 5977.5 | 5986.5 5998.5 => -0.01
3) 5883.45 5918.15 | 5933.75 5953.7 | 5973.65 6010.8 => -0.04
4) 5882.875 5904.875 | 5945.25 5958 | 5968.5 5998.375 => -0.02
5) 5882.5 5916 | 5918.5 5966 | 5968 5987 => -0.02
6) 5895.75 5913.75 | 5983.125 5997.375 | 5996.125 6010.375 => -0.05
